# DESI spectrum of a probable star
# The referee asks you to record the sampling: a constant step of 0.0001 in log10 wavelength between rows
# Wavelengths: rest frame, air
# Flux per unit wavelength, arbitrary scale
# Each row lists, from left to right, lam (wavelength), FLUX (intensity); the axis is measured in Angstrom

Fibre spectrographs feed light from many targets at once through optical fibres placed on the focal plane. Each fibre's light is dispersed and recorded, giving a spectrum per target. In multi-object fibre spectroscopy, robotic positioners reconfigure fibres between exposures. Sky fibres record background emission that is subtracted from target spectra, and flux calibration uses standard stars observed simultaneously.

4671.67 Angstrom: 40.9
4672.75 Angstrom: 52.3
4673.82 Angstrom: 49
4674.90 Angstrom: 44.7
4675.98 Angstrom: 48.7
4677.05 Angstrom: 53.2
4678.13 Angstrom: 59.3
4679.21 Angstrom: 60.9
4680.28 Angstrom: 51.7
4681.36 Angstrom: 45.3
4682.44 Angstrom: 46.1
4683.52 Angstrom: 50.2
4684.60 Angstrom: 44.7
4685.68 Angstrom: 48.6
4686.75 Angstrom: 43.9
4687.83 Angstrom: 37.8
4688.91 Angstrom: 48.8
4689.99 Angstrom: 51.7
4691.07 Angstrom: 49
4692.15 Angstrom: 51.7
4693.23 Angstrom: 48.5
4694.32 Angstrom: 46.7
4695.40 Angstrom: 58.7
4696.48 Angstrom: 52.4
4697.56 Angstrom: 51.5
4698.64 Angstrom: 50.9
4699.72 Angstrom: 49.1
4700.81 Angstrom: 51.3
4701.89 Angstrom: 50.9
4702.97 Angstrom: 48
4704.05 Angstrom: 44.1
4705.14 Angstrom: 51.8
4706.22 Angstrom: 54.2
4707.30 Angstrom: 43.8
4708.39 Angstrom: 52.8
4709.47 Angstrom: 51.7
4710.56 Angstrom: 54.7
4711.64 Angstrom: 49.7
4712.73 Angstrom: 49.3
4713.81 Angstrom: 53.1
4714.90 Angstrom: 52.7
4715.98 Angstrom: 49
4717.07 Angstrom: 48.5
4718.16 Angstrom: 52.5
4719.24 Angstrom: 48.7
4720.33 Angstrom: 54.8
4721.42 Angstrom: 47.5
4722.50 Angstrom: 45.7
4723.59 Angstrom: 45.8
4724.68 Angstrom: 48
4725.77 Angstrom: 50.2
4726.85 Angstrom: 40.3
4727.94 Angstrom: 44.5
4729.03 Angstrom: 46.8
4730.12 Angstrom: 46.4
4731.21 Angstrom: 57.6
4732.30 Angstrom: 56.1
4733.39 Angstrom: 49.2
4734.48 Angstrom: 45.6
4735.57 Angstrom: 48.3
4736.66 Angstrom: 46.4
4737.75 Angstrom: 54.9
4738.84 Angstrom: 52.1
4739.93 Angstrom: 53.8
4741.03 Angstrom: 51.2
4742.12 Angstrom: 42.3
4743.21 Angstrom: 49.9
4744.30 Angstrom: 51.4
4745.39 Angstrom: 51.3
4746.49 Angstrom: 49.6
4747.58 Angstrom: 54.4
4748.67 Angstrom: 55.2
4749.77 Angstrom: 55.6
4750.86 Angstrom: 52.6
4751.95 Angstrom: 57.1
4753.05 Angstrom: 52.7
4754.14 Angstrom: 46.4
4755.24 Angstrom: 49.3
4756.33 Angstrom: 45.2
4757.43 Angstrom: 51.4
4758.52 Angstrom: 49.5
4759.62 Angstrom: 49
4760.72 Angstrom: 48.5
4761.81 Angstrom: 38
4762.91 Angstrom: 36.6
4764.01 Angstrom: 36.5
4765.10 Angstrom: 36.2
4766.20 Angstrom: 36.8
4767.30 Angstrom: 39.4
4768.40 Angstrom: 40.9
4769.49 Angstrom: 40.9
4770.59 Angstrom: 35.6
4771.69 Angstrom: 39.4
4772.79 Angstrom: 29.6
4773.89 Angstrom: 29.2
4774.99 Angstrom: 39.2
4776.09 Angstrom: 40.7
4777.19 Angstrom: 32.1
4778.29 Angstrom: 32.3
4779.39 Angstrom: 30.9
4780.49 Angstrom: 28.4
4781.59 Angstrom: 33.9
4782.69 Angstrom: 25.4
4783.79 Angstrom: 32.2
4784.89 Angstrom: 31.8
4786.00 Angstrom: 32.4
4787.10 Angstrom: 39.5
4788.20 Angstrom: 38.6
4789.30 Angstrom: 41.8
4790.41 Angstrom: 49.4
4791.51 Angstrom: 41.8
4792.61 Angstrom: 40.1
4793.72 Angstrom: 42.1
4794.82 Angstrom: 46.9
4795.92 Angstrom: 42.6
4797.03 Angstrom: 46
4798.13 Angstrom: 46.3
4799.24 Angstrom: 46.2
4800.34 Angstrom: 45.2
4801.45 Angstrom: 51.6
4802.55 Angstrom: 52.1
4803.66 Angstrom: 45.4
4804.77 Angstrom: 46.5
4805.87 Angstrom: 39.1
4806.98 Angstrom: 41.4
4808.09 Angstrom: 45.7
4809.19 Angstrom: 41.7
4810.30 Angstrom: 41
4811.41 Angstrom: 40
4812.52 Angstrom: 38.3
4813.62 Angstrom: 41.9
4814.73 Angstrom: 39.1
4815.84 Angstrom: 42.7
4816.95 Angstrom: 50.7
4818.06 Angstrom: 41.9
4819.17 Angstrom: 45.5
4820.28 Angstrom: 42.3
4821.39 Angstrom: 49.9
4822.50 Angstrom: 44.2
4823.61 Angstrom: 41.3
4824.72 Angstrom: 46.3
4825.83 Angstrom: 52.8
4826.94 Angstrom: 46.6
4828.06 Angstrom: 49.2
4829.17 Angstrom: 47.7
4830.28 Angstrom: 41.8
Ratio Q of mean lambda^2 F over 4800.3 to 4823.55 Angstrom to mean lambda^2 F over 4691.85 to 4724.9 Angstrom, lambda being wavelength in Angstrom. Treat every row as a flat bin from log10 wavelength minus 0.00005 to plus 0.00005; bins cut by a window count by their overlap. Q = 0.9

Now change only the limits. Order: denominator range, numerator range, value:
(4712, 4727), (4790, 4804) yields 0.96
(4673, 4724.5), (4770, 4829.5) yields 0.86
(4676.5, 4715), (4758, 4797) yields 0.78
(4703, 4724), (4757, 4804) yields 0.82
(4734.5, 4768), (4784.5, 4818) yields 0.92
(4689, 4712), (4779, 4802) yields 0.82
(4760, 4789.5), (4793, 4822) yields 1.25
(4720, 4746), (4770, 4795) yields 0.75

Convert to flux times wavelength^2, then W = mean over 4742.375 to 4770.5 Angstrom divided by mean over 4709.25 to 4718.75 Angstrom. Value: 0.93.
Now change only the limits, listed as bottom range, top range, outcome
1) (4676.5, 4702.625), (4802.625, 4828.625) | 0.93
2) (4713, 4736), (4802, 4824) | 0.92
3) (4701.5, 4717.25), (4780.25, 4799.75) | 0.81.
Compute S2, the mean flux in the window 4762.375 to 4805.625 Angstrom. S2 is 39.1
